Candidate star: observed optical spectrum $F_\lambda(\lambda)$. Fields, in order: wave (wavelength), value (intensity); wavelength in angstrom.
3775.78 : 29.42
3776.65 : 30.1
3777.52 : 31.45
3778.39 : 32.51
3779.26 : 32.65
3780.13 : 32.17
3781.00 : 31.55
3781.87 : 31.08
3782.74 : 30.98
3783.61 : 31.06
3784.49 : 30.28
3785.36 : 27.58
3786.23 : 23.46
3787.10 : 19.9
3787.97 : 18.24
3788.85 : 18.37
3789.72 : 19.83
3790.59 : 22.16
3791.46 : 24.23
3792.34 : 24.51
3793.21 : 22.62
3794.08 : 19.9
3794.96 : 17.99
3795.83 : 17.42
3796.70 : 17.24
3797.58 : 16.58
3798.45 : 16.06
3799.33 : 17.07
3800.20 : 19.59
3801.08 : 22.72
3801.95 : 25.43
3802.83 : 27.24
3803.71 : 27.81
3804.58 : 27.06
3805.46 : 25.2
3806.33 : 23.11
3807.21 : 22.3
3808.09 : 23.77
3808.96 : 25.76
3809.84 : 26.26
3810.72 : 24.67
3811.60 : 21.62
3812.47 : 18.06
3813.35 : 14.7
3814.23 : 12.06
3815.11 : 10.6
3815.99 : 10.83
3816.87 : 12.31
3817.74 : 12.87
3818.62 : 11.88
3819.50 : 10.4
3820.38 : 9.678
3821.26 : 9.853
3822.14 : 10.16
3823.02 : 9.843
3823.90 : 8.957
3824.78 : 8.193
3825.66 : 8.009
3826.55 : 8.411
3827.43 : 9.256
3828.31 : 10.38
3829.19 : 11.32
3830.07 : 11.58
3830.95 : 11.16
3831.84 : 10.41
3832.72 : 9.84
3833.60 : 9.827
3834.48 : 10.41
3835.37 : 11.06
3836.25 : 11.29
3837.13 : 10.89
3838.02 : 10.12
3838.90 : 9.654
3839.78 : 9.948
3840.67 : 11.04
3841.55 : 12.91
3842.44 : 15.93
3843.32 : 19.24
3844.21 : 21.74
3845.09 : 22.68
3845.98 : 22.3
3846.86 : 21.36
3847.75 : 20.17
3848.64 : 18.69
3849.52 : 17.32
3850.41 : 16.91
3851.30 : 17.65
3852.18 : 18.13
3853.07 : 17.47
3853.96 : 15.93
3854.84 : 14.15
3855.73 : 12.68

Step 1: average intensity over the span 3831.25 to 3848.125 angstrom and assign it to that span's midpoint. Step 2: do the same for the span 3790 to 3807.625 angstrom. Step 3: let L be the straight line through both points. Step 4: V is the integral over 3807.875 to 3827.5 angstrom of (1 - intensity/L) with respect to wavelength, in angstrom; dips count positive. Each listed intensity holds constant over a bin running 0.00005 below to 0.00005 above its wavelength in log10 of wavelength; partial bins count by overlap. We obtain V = 5.1 angstrom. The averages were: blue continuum 21.8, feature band 13.8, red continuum 14.2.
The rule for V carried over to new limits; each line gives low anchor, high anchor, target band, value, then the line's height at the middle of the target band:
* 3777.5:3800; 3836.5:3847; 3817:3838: 8.77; 17.7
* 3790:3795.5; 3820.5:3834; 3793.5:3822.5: -3.31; 16.5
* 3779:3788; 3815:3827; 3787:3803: 1.62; 22.8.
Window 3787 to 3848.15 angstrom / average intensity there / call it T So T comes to 16.3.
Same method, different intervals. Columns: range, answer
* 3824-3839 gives 10.1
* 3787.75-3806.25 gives 21.4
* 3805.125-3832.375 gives 14.2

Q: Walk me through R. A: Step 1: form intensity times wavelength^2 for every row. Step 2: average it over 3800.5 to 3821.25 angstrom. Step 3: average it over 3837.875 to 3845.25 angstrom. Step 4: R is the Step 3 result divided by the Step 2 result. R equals 0.78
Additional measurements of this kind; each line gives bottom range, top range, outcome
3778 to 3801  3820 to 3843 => 0.45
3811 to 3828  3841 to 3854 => 1.63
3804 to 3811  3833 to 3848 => 0.60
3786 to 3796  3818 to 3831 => 0.49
